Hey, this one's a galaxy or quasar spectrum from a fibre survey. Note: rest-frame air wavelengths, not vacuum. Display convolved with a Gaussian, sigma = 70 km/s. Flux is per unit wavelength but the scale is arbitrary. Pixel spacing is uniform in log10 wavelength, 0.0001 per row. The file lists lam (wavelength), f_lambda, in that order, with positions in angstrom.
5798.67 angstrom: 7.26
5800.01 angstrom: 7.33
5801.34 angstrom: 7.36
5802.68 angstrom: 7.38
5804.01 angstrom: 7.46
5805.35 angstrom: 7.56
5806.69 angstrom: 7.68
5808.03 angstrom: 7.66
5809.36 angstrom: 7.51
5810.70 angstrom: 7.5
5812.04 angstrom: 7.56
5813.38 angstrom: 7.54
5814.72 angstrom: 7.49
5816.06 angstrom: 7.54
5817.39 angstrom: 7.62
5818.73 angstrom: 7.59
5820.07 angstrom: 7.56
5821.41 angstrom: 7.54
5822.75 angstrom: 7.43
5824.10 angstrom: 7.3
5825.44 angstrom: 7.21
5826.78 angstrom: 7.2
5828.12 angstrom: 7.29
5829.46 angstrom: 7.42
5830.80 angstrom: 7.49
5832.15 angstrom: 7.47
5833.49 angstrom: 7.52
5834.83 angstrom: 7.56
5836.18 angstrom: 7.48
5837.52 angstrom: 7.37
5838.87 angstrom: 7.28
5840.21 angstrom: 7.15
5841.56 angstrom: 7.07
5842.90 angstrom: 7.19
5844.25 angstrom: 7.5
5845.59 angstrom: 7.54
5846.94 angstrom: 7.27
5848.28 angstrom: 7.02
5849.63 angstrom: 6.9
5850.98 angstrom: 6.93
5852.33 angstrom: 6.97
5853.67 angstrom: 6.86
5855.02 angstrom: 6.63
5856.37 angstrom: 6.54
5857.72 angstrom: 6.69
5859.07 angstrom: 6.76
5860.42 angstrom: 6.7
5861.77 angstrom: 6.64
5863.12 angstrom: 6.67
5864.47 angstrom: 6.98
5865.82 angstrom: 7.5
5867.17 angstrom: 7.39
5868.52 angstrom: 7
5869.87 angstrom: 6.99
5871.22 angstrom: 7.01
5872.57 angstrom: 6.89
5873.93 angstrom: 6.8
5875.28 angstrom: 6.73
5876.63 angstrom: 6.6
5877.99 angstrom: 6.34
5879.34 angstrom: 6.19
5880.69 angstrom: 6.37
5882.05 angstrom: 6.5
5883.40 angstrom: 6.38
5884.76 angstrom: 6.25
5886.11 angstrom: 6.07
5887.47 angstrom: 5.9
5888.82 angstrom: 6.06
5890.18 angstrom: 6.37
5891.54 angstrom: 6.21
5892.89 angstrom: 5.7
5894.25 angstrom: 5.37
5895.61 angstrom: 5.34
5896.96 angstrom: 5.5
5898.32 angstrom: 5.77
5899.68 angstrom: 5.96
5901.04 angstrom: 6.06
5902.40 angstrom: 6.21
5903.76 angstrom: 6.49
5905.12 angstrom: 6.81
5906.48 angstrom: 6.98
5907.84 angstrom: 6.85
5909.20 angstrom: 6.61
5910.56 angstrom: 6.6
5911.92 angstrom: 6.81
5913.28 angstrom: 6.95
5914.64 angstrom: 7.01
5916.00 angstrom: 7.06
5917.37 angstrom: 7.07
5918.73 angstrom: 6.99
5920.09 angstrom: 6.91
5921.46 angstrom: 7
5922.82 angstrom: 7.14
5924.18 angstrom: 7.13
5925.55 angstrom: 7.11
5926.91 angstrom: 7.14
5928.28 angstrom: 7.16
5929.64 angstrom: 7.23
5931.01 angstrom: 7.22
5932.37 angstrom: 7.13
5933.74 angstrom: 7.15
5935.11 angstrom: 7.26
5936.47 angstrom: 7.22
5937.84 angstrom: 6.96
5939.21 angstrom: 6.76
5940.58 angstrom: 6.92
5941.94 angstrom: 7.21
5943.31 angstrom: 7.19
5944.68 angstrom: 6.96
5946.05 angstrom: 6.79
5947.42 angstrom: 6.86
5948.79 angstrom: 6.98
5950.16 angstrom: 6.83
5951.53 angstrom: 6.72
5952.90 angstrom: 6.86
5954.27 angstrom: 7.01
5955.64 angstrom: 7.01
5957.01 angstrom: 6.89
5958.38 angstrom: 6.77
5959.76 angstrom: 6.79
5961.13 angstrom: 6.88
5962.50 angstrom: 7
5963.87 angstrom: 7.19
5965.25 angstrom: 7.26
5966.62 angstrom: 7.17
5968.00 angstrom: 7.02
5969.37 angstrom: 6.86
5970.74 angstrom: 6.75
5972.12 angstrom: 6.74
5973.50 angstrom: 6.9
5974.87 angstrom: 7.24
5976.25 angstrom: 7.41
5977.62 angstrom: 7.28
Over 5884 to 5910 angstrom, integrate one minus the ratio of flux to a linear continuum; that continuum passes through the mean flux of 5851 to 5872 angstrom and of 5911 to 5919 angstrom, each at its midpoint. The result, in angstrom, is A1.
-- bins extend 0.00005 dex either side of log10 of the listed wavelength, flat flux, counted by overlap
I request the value 3.0 angstrom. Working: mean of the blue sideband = 6.89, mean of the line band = 6.13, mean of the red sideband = 6.97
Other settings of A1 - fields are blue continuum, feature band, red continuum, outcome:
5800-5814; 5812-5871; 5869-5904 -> -2.1 angstrom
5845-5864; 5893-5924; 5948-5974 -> 1.7 angstrom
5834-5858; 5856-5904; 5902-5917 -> 3.6 angstrom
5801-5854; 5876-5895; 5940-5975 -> 2.7 angstrom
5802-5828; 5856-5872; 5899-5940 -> 0.7 angstrom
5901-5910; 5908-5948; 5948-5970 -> -1.6 angstrom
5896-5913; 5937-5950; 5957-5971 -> -0.4 angstrom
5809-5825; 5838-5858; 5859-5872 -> 0.3 angstrom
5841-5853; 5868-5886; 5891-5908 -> -0.2 angstrom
